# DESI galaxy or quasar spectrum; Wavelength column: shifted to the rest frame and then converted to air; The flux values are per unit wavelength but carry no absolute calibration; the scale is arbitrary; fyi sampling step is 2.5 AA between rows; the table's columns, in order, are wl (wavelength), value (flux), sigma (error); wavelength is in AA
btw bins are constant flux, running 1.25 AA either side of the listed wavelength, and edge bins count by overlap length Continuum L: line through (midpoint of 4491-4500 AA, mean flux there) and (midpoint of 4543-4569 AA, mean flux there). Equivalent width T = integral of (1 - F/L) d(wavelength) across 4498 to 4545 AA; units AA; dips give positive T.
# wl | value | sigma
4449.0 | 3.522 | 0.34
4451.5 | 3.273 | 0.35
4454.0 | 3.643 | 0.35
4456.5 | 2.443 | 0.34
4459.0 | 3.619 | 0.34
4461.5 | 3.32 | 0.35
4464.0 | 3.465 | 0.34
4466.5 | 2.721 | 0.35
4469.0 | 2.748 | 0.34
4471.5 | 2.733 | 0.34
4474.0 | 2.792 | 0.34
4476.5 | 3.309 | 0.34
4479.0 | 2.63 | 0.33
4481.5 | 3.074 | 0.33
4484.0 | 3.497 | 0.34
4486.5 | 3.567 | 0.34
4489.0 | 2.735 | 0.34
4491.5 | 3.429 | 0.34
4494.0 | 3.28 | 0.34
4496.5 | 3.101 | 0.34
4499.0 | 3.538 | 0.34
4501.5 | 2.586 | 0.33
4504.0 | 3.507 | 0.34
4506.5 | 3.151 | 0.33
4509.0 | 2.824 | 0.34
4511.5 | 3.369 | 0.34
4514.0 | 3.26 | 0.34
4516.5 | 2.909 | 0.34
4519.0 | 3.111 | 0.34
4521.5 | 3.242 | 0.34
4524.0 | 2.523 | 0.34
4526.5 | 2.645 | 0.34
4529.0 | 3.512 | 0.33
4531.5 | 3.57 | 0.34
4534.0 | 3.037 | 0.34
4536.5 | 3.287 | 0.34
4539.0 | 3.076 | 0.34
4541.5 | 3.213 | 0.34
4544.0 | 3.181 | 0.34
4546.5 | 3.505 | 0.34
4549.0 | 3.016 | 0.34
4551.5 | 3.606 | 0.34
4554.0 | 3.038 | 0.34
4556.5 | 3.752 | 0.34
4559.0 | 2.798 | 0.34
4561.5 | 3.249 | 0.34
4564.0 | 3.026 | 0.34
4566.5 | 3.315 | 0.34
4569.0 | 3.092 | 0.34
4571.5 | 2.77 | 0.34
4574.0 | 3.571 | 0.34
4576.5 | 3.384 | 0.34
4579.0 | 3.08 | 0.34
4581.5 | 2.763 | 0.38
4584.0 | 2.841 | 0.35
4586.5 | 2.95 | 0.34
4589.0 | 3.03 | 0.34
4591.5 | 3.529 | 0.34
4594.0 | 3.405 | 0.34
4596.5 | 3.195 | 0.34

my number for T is 2.2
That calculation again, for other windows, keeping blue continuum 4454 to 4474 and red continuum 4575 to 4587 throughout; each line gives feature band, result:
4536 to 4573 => -2.1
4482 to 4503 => -1.3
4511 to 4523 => -0.5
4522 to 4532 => 0.0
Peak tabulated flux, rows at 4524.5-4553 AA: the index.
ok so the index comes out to 3.606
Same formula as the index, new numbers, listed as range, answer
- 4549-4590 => 3.752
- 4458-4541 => 3.619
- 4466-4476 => 2.792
